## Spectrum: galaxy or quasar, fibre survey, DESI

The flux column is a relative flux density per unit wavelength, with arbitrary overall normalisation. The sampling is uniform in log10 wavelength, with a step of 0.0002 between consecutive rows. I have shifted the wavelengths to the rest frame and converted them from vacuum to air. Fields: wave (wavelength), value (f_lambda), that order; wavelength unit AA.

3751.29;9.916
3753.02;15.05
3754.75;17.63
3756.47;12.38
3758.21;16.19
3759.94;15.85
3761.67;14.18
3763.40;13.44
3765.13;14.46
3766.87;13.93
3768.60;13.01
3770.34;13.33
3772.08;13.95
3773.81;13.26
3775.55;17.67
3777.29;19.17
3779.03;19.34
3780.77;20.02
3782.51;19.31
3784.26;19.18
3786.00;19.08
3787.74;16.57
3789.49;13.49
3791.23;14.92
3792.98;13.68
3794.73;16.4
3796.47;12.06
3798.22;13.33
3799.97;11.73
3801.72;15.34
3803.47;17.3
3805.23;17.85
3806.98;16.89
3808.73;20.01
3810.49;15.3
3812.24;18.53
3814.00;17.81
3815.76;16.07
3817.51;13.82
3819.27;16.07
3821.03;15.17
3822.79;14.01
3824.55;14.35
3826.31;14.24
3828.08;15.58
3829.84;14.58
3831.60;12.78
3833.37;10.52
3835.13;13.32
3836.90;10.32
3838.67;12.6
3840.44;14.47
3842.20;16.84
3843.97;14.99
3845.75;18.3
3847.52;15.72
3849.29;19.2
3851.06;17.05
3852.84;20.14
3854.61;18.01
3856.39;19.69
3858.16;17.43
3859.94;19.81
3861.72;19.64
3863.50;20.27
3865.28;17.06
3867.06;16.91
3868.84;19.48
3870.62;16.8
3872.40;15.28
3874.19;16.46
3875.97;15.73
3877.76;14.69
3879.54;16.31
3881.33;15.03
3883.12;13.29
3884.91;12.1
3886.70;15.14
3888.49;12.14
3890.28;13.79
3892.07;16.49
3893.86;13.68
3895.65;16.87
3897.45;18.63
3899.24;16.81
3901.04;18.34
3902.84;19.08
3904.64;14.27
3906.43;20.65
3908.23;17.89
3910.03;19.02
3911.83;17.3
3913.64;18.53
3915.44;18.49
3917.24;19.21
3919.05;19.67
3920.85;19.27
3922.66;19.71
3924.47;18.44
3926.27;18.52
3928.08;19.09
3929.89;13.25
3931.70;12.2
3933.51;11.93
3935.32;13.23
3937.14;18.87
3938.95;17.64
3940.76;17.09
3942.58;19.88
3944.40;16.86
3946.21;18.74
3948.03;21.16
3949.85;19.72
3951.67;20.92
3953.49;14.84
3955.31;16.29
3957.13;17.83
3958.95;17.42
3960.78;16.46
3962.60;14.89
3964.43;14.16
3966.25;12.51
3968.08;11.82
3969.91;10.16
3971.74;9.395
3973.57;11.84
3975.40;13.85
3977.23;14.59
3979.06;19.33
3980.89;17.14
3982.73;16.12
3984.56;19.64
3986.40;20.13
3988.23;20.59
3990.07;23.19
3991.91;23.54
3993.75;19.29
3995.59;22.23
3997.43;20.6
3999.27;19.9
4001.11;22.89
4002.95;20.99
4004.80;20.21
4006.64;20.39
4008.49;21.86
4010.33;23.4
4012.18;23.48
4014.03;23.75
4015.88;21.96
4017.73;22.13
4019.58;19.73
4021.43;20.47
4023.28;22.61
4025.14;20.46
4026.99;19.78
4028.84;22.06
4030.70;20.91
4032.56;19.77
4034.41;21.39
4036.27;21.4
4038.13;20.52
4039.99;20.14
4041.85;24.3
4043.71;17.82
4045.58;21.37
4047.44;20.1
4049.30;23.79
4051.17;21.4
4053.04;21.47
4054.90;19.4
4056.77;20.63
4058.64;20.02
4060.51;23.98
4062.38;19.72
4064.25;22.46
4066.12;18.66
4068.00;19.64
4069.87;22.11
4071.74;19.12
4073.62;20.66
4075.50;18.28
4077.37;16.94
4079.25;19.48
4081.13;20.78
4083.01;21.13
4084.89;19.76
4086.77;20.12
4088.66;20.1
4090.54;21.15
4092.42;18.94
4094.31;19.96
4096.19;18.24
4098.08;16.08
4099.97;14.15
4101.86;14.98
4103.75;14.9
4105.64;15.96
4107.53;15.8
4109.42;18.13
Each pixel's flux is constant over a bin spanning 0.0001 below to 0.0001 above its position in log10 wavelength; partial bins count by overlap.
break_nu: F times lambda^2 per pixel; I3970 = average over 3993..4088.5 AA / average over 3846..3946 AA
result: 1.3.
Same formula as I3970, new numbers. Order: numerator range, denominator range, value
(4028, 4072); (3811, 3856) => 1.52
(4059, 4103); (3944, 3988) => 1.27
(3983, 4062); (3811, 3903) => 1.45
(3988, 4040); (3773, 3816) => 1.44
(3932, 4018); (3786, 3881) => 1.22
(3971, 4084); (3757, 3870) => 1.41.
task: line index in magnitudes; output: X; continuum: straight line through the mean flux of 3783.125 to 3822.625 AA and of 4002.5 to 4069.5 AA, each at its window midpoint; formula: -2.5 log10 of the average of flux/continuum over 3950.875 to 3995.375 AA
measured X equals 0.19 mag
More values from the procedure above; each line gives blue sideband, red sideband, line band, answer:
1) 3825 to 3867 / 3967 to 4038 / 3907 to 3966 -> 0.04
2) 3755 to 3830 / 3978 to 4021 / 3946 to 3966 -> 0.15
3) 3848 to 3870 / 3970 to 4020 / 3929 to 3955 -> 0.14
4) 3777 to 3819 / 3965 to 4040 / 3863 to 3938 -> 0.08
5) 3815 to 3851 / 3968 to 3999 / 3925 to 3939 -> 0.07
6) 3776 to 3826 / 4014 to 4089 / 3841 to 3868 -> -0.05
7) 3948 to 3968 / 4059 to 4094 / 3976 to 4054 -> -0.14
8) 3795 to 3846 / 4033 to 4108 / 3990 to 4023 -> -0.17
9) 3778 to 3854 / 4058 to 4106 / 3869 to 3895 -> 0.12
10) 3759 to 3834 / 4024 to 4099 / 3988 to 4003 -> -0.13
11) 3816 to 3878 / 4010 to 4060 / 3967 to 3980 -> 0.44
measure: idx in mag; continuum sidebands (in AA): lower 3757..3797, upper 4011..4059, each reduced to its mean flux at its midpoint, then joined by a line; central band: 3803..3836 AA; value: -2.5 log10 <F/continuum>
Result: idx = 0.080 mag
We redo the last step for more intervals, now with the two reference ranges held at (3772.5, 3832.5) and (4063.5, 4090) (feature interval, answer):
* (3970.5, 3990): 0.13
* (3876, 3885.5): 0.18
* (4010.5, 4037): -0.12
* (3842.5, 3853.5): -0.05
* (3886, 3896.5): 0.18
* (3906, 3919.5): -0.07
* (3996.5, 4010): -0.12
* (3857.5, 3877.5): -0.04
